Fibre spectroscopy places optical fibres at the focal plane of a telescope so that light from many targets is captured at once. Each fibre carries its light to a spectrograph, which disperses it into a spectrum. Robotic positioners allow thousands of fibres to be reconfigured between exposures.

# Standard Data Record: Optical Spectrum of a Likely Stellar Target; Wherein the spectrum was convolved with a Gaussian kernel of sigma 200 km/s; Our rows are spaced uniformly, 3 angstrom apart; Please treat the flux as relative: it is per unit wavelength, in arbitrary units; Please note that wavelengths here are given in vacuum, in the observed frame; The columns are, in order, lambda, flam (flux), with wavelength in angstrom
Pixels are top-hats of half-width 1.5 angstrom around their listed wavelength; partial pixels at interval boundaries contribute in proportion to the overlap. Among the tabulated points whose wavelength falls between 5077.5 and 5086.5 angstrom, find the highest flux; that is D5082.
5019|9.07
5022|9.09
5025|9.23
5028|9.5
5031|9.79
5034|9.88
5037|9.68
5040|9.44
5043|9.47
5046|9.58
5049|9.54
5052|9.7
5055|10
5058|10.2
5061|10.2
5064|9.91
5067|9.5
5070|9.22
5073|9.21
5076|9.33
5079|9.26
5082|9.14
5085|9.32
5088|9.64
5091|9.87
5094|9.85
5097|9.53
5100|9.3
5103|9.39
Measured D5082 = 9.32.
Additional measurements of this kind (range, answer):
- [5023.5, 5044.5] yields 9.88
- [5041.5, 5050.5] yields 9.58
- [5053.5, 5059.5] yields 10.2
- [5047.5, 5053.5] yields 9.7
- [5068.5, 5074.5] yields 9.22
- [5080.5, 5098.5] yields 9.87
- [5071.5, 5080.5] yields 9.33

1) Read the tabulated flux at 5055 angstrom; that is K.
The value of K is 10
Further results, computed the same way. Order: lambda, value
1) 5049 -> 9.54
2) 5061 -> 10.2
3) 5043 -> 9.47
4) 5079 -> 9.26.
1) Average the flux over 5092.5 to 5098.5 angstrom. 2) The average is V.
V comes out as 9.69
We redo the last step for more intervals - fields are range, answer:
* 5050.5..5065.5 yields 10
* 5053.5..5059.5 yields 10.1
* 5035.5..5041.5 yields 9.56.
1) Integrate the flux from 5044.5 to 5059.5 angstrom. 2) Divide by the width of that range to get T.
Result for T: 9.8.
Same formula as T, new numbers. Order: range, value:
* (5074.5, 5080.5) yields 9.29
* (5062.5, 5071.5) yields 9.54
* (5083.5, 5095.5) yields 9.67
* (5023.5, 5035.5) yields 9.6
